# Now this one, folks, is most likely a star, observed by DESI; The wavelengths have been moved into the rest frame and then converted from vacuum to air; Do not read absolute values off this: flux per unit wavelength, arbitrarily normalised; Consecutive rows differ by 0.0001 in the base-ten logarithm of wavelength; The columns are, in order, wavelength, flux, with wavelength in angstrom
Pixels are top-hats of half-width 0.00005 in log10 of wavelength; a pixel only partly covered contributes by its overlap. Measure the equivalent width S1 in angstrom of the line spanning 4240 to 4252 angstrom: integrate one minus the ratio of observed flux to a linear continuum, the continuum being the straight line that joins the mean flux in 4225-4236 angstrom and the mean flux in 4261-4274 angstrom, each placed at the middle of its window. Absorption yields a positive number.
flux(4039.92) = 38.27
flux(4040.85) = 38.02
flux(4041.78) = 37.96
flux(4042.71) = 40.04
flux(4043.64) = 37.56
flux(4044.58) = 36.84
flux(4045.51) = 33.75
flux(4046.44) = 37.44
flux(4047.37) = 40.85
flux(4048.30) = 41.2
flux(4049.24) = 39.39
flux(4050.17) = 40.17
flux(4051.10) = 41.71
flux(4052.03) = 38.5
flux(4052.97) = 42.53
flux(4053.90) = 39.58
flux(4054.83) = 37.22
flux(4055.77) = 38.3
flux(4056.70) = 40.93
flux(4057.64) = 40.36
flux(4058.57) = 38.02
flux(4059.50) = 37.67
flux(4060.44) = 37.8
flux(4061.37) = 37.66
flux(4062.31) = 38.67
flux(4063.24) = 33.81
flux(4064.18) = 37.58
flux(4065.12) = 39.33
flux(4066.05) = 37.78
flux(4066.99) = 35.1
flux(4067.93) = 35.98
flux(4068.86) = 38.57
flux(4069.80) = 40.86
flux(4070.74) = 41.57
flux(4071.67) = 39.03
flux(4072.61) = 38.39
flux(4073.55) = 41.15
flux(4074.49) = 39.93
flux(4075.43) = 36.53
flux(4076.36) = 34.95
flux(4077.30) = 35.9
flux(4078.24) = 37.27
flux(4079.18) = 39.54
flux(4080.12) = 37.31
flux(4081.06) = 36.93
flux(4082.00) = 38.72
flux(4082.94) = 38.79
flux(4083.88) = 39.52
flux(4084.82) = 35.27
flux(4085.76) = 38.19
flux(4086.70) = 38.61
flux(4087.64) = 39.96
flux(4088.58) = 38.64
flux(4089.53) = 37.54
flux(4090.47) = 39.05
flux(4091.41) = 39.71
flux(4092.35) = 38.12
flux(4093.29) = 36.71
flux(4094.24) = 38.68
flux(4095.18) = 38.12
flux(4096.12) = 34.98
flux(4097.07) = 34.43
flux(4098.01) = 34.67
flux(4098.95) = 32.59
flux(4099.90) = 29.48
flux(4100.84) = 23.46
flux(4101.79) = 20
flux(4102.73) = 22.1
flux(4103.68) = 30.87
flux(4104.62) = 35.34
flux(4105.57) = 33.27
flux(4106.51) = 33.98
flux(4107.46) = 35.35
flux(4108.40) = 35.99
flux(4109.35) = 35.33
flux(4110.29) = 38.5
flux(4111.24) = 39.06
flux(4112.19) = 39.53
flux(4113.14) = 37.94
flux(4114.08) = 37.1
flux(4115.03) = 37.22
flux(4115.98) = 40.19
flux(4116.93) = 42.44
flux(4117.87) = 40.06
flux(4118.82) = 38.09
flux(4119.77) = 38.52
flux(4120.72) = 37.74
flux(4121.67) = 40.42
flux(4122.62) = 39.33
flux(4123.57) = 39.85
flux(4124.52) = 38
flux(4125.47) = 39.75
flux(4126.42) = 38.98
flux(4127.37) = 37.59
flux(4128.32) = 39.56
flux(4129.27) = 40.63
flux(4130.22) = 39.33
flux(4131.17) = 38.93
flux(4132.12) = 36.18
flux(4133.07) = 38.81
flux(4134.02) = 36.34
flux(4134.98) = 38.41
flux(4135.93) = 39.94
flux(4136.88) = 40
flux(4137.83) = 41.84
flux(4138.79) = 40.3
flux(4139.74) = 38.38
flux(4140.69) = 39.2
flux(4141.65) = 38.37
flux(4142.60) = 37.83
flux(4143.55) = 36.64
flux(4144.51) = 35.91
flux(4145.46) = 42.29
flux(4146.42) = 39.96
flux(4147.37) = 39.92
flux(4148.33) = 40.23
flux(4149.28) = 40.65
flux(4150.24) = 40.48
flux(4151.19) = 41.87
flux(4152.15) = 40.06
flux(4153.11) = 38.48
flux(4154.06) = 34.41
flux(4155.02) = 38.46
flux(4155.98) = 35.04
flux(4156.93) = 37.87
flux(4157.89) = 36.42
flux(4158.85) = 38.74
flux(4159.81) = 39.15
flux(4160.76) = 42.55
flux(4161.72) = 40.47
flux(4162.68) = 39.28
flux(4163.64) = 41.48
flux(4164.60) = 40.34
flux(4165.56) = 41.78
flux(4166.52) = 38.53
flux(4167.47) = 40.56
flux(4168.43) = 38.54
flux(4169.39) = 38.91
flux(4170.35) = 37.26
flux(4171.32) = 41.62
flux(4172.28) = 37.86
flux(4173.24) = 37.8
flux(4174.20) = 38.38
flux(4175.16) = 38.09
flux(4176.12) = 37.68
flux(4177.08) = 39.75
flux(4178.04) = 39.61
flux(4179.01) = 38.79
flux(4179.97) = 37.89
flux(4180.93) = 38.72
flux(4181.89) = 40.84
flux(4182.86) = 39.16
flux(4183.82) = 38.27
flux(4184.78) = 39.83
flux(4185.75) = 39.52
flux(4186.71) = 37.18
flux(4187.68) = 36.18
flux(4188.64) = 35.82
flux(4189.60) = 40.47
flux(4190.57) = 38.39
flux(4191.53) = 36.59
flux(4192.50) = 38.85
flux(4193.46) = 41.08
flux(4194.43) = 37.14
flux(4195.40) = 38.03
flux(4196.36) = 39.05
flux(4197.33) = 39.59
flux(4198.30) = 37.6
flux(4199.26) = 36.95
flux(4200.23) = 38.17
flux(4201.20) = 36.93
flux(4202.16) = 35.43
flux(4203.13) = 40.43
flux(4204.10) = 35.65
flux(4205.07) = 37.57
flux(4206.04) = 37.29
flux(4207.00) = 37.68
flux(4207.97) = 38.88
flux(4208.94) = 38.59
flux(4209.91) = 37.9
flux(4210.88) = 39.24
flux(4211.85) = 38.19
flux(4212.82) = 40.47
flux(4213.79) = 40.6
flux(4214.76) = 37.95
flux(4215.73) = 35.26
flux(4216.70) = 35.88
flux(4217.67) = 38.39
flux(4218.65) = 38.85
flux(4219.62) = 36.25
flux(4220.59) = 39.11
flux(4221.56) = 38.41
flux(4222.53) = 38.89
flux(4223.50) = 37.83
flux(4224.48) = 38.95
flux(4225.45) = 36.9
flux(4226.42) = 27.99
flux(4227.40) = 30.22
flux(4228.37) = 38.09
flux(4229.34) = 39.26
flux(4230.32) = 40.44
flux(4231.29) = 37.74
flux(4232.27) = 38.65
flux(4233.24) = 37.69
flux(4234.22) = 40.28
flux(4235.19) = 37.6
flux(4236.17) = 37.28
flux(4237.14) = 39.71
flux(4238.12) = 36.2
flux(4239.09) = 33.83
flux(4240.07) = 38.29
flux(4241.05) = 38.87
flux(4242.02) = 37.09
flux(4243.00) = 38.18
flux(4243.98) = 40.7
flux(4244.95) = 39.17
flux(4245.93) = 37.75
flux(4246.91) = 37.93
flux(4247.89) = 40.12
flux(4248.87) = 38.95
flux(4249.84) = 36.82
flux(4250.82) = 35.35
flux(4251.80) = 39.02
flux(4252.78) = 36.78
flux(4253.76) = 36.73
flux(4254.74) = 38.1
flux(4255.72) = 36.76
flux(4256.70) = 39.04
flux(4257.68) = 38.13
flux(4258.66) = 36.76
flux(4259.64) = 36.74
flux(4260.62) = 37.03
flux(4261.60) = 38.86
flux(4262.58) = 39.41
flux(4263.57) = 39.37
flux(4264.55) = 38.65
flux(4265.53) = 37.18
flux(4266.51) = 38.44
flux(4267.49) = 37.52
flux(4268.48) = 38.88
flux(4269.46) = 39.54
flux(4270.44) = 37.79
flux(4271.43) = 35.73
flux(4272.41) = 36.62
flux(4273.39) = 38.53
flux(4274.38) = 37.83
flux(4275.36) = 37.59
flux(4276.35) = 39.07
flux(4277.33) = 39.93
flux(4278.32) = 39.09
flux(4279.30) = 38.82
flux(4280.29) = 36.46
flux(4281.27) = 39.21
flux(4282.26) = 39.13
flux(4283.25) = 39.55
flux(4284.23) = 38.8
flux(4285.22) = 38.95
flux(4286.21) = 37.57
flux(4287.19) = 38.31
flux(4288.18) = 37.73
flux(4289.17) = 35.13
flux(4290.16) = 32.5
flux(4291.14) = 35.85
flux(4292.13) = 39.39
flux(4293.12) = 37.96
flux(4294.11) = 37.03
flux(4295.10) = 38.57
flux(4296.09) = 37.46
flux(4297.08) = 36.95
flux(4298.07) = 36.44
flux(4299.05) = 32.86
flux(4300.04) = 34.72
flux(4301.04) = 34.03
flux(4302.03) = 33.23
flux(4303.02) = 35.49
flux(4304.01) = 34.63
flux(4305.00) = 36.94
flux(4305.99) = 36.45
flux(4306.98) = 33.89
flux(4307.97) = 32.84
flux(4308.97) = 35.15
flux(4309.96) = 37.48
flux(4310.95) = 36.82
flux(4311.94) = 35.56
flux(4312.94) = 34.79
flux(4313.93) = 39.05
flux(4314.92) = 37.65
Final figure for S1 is -0.3 angstrom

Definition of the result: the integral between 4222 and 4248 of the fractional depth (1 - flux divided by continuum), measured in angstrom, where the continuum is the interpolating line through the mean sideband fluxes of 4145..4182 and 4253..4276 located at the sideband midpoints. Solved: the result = 0.5 angstrom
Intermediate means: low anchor 39.2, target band 37.6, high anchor 37.9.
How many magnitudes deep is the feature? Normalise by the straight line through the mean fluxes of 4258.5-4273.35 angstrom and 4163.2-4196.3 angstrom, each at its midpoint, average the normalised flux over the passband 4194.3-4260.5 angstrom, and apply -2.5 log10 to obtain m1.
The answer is 0.02 mag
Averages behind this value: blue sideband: 38.9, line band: 37.7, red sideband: 38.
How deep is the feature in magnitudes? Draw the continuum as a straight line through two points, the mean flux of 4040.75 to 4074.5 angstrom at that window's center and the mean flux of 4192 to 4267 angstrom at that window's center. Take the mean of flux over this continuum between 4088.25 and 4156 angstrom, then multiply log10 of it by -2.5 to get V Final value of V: 0.03 mag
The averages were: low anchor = 38.7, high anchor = 37.9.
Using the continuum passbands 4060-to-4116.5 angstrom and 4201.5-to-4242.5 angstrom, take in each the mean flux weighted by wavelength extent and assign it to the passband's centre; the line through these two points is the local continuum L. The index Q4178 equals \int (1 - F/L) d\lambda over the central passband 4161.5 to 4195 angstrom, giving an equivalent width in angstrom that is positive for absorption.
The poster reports -1.51 angstrom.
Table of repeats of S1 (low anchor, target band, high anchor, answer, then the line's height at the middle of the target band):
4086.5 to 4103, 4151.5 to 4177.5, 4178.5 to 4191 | -0.9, 37.6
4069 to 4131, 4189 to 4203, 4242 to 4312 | -0.4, 37.2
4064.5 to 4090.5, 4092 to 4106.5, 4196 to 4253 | 2.3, 38.1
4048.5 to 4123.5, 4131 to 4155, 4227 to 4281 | -1.0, 37.5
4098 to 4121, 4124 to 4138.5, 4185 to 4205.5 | -1.4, 35.5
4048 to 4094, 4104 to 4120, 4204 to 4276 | 0.4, 38.3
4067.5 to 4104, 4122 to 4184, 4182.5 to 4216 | -2.8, 37.4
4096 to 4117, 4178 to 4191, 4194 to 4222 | -0.5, 37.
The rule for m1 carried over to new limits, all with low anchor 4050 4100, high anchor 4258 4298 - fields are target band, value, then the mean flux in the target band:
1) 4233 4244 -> 0.00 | 37.9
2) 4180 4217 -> -0.01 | 38.2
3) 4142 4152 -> -0.05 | 39.6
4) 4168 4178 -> -0.02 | 38.6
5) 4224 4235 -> 0.03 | 37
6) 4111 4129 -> -0.03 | 39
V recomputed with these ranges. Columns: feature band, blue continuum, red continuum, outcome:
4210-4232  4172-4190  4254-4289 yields 0.02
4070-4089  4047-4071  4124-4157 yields 0.01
